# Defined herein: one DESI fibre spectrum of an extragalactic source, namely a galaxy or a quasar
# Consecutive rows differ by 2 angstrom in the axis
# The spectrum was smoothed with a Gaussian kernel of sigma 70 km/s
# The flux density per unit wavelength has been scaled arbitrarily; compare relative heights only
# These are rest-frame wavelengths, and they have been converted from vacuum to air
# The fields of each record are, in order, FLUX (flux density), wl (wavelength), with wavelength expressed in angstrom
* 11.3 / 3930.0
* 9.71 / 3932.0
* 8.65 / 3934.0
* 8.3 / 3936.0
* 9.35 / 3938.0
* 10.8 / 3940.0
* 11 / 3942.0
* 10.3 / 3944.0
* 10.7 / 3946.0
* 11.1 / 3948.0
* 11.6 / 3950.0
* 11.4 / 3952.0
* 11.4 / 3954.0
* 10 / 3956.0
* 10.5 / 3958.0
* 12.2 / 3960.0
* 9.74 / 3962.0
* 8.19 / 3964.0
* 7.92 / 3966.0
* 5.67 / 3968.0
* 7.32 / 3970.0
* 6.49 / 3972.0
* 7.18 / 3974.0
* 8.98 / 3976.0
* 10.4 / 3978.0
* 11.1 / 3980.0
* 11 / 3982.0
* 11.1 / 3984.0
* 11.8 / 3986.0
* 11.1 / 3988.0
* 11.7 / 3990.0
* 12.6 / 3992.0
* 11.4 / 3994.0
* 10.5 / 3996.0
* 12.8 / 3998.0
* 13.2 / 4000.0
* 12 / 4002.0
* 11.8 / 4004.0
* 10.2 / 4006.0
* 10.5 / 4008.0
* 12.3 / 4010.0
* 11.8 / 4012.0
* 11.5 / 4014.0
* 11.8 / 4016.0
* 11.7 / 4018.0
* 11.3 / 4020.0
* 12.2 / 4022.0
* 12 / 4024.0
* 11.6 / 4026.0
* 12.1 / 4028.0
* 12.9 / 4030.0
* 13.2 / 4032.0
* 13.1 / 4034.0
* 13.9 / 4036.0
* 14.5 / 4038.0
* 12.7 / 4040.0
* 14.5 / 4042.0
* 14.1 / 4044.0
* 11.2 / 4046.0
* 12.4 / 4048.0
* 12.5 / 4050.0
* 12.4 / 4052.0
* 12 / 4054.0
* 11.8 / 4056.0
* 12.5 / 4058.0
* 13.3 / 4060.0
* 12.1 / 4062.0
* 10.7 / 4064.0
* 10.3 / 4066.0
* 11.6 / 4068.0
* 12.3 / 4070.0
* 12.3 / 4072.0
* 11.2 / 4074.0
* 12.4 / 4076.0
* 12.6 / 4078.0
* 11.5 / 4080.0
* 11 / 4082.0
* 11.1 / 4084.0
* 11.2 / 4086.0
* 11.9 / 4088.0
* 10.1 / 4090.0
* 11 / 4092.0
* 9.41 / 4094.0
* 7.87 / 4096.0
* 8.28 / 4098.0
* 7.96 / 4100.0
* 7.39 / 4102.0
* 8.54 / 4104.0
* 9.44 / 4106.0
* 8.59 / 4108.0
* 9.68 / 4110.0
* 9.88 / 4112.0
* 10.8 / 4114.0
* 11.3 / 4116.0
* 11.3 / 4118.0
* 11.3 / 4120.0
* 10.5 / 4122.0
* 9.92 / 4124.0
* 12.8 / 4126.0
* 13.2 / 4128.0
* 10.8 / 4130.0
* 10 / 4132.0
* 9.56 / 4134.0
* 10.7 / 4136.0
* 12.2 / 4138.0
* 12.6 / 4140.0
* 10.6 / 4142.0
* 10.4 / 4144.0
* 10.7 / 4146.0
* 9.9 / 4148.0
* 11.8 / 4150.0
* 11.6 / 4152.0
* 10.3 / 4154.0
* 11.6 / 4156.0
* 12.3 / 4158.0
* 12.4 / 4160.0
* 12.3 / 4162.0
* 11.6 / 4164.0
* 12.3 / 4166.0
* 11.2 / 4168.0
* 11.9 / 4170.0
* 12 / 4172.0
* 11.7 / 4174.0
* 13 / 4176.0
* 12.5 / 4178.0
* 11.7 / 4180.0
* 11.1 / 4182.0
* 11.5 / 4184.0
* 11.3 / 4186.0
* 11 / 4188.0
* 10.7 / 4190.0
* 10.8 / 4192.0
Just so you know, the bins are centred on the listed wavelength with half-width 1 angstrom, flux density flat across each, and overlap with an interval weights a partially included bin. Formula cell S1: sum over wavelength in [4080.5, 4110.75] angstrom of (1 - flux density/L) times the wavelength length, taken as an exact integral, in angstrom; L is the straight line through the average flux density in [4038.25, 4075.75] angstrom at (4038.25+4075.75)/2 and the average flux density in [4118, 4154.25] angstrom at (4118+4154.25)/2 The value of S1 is 5.4 angstrom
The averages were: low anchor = 12.3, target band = 9.6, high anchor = 11.1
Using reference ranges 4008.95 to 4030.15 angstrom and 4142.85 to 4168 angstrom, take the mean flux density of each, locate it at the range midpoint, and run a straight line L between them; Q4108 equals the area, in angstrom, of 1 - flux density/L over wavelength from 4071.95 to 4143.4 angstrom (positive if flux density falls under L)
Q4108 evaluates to 6.3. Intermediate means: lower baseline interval 11.9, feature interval 10.6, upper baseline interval 11.4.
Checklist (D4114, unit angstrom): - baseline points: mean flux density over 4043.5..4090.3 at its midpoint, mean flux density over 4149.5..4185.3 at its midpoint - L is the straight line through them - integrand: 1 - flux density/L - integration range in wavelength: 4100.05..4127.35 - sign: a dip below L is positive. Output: 4.1 angstrom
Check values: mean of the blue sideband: 11.9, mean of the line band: 10.1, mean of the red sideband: 11.8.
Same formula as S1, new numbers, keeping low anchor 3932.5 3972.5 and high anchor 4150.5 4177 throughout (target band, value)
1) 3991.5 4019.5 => -4.1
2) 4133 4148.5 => 1.0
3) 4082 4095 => 0.3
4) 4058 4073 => -1.4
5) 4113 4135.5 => 0.8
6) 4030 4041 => -3.0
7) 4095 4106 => 3.0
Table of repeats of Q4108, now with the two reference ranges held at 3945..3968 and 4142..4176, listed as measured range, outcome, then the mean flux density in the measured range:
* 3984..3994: -1.2 angstrom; 11.7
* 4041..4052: -2.1 angstrom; 12.9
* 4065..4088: -1.3 angstrom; 11.6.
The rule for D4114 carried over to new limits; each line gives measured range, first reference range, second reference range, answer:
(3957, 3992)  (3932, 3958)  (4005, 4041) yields 4.5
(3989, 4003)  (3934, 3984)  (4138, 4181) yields -2.7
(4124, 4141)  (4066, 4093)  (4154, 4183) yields 0.5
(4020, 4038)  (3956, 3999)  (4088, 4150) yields -4.6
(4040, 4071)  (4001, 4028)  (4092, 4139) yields -3.6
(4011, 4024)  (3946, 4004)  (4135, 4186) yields -1.3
